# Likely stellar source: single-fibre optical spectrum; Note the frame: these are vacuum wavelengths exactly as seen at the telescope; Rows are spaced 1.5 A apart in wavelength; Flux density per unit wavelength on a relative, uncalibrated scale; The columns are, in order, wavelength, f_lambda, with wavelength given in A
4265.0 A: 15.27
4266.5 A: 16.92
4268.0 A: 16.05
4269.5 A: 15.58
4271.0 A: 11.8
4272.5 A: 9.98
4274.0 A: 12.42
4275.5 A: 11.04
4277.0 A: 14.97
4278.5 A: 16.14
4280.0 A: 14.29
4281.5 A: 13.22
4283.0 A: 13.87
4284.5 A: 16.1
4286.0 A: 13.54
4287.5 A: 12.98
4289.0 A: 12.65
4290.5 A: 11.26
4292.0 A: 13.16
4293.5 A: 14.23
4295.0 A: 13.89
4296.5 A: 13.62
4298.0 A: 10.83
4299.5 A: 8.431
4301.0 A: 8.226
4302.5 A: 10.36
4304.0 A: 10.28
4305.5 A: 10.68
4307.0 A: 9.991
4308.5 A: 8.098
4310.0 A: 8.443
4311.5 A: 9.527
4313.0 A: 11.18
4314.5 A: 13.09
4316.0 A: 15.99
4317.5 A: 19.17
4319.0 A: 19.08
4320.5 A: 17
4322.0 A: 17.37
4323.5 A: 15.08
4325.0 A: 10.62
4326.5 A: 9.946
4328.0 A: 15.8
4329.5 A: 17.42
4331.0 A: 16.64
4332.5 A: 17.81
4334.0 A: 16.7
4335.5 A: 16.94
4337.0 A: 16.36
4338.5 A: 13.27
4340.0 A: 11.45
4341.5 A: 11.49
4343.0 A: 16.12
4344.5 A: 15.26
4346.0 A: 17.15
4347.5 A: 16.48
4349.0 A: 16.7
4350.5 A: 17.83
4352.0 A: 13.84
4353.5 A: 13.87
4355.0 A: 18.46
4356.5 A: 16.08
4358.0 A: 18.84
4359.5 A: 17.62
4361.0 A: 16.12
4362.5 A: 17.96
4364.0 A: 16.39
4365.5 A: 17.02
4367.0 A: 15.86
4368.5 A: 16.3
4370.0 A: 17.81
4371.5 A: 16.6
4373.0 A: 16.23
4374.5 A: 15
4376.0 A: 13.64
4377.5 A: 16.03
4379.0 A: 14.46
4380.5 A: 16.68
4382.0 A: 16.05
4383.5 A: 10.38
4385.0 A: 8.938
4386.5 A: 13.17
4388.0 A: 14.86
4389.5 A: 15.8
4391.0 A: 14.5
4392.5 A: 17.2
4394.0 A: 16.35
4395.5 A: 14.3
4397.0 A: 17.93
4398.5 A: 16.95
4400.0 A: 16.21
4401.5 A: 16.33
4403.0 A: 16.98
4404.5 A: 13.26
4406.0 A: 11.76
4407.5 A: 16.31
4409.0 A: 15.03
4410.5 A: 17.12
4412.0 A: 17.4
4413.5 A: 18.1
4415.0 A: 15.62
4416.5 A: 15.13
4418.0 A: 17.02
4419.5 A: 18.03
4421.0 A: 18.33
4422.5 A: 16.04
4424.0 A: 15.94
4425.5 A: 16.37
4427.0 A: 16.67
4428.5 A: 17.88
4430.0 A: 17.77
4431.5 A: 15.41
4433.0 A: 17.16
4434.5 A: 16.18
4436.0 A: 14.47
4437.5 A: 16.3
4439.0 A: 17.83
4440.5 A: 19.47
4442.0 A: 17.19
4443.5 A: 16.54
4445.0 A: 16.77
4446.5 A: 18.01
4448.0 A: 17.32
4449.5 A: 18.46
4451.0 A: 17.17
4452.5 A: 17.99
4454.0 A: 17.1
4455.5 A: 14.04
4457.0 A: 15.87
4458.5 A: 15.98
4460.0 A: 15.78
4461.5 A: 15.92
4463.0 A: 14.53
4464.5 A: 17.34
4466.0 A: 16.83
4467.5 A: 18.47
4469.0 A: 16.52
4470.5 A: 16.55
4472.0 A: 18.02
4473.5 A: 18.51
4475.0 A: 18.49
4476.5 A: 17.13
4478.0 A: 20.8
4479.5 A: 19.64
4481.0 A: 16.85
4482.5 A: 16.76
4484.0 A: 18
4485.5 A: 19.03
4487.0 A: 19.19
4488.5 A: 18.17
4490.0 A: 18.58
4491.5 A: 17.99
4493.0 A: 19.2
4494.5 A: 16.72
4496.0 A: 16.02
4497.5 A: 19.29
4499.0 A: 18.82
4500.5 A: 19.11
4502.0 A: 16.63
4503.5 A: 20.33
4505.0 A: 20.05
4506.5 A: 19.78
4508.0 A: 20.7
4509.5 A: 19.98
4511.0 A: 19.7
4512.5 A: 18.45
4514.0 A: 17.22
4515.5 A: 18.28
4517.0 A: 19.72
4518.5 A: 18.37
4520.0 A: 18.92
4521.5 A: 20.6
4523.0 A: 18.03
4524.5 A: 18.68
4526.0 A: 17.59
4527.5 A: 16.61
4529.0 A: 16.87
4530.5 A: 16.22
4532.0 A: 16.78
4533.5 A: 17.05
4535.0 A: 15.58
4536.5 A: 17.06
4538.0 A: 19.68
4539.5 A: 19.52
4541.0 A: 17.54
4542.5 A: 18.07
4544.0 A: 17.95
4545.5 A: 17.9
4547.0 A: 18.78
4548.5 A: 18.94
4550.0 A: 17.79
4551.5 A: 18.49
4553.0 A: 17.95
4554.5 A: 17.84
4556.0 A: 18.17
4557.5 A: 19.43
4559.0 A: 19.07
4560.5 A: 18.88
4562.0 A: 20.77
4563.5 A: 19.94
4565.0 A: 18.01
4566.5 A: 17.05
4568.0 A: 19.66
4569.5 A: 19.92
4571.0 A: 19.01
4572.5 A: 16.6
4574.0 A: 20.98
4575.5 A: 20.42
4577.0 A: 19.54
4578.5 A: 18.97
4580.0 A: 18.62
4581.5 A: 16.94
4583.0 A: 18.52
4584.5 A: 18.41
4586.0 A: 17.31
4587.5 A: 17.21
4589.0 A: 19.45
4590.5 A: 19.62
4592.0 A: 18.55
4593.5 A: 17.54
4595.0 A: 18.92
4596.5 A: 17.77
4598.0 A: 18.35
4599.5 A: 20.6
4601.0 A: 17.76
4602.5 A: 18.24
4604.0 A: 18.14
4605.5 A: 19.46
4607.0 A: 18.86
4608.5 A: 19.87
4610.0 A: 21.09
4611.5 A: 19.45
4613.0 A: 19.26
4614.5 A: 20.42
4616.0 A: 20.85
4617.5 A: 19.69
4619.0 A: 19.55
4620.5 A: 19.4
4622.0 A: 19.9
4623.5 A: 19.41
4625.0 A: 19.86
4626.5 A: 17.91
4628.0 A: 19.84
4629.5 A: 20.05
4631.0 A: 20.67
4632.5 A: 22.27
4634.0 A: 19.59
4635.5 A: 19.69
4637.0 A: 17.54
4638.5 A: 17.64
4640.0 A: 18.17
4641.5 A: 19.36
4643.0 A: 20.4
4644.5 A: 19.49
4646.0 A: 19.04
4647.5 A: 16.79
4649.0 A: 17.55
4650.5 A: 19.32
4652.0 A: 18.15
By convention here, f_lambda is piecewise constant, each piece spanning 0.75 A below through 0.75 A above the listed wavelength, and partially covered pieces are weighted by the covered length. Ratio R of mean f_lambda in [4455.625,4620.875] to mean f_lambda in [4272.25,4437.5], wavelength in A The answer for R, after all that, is 1.2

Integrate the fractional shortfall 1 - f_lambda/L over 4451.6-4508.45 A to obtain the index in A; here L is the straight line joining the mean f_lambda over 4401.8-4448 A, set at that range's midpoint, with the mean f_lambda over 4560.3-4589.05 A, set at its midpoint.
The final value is -1.3 A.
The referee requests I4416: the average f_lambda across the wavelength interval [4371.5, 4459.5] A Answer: 16.1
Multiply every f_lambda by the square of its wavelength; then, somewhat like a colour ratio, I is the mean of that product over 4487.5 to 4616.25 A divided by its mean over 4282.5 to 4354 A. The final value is 1.5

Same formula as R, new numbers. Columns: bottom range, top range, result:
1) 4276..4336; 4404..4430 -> 1.21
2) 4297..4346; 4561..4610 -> 1.40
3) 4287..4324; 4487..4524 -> 1.50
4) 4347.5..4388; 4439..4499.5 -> 1.12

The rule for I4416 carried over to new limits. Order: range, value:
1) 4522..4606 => 18.4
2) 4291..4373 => 14.5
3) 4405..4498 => 17.1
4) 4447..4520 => 18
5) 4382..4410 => 14.8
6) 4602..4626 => 19.6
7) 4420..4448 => 16.9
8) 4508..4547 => 18.2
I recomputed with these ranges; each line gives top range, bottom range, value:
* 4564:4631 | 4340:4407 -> 1.35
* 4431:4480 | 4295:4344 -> 1.36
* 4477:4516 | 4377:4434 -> 1.23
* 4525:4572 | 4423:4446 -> 1.14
